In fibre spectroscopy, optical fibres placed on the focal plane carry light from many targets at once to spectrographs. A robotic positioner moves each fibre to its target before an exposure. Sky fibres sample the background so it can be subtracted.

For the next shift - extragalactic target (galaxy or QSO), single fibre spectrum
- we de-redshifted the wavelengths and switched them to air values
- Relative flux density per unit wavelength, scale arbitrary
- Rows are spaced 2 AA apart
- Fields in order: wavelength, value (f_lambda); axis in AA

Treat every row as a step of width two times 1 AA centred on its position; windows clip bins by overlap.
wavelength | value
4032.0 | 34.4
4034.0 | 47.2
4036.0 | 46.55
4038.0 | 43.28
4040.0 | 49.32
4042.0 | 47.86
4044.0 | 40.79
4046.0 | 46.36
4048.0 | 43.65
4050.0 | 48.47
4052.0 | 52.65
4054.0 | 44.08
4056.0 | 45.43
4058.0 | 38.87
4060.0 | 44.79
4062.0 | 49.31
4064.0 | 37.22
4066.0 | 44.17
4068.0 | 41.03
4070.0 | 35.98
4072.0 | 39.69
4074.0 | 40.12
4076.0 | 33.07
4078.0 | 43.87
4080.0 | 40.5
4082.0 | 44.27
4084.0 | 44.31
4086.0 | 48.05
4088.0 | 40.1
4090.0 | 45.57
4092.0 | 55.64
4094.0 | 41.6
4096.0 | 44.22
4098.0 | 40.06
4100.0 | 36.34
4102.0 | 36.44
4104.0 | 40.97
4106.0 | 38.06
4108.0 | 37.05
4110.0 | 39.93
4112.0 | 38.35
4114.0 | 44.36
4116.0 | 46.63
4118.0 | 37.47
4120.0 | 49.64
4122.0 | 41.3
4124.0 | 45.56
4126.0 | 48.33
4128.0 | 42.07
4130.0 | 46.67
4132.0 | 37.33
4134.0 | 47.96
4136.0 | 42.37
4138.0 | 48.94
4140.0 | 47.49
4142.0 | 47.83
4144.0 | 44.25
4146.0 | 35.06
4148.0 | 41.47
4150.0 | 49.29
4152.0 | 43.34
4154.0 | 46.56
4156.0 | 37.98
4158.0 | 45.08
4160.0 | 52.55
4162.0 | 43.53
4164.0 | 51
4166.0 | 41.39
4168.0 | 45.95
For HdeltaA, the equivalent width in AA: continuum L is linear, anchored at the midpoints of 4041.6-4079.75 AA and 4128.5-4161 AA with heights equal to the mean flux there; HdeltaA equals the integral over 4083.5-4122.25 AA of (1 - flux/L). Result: 1.3 AA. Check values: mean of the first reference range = 42.9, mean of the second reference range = 44.6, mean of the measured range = 42.3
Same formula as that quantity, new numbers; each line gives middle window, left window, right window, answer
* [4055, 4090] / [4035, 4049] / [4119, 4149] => 2.45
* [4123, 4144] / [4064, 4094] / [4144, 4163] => -0.92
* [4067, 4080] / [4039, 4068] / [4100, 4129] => 1.44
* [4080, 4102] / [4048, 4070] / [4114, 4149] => 0.32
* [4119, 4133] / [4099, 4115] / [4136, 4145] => -0.39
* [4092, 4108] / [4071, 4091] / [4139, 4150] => 0.75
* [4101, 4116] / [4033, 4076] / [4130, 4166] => 1.56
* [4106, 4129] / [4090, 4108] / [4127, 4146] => 0.25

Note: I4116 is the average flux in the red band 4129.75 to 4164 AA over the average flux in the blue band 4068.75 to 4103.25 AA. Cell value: 1.07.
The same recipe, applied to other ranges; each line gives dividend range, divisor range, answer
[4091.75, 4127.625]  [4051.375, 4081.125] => 1.00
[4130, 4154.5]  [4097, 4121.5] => 1.10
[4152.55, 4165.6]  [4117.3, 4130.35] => 1.03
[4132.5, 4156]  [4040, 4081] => 1.03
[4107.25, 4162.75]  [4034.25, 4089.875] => 1.01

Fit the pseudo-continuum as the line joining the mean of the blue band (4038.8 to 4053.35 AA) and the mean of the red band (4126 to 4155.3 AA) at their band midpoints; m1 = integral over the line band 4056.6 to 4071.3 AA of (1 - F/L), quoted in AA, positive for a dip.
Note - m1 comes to 1.5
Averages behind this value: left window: 46.9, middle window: 41.7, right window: 44.4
